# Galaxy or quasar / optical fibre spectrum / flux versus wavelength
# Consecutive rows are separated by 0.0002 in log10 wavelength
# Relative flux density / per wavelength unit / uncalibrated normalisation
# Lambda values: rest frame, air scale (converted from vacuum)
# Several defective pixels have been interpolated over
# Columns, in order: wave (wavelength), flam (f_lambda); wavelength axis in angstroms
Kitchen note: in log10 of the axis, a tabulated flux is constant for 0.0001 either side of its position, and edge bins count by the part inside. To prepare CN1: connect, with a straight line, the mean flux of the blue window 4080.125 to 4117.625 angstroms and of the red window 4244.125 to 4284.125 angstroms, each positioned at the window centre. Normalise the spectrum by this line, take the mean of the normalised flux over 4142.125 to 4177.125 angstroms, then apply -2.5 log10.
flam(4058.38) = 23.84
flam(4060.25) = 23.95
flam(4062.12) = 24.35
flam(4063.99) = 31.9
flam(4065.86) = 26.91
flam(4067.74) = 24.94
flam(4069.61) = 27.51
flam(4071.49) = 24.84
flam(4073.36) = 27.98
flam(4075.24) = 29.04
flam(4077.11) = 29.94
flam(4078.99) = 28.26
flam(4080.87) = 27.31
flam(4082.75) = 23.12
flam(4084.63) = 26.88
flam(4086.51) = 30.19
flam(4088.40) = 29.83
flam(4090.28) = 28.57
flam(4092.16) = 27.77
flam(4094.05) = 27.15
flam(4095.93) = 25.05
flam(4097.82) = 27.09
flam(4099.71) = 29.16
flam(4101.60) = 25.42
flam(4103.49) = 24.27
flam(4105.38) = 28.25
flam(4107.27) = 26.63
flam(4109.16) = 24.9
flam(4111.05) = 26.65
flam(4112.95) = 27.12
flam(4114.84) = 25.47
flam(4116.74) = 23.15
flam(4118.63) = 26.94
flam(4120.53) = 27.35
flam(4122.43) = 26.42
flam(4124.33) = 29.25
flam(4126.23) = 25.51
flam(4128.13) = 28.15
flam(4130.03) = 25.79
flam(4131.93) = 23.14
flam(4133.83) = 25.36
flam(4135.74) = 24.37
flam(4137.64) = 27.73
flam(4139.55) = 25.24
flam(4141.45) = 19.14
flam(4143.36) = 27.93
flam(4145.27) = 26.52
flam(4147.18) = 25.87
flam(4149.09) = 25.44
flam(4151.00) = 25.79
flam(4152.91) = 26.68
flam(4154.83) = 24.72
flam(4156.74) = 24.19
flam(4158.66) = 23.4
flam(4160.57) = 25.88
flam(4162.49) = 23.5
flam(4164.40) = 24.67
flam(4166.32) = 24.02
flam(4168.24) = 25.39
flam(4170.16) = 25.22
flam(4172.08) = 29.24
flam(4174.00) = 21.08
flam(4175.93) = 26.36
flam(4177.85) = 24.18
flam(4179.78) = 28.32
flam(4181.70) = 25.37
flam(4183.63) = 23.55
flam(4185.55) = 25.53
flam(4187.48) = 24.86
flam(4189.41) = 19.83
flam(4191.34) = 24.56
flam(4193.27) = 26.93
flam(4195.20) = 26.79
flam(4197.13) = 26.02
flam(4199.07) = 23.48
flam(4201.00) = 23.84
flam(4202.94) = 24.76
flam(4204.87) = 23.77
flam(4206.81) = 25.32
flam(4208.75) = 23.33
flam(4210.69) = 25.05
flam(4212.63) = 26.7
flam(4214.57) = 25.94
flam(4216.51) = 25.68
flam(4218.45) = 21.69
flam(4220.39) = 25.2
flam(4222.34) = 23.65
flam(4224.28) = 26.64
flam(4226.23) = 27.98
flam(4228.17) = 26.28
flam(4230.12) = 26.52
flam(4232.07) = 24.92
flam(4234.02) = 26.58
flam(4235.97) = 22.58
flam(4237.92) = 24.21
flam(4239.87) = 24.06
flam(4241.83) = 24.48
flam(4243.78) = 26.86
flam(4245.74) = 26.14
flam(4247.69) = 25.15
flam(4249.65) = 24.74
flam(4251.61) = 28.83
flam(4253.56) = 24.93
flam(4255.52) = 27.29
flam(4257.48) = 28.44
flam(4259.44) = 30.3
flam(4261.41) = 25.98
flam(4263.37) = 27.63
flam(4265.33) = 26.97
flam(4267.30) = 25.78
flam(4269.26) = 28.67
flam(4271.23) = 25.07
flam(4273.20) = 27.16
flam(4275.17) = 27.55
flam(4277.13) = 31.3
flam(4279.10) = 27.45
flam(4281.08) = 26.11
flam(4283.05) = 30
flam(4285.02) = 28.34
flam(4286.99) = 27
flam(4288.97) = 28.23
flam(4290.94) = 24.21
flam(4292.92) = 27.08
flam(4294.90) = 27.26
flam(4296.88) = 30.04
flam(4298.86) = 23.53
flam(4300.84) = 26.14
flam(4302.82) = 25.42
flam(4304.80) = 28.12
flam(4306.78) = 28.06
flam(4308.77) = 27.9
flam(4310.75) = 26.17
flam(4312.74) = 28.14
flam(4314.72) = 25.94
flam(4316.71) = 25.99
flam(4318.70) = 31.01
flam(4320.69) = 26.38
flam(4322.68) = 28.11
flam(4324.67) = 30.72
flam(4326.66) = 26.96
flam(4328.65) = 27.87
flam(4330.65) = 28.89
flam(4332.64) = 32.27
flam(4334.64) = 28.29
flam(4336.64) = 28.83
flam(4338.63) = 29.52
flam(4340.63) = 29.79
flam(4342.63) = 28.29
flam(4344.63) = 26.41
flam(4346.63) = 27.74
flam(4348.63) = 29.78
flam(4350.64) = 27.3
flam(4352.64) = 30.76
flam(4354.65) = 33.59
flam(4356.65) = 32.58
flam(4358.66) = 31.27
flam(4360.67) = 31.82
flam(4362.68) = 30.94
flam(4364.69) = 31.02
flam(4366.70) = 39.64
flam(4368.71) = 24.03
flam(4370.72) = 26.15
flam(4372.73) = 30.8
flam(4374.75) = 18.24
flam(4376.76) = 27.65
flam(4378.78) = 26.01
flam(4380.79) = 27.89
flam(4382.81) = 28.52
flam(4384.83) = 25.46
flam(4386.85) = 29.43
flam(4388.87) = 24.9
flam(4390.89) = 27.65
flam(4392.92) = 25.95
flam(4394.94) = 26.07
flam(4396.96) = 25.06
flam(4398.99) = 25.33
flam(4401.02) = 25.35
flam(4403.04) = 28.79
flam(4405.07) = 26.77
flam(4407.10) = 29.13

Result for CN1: 0.07 mag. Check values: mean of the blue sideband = 26.7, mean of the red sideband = 27.3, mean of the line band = 25.3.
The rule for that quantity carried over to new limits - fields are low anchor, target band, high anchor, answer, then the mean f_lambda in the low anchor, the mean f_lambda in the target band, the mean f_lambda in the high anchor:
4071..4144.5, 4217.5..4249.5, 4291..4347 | 0.09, 26.6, 25.2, 27.8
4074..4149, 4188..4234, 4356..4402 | 0.08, 26.6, 25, 27.9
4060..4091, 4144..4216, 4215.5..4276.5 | 0.07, 27.5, 25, 26.1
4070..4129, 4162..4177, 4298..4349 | 0.10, 27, 25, 27.9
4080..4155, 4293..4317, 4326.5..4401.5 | 0.04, 26.3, 26.9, 28.4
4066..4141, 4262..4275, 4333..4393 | 0.04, 26.7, 26.9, 28.7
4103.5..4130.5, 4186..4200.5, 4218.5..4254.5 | 0.05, 26.5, 24.6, 25.4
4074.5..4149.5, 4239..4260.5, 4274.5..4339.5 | 0.04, 26.5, 26.5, 27.8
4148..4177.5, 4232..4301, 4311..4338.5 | 0.02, 25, 26.7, 28.4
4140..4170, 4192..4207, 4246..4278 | 0.03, 24.9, 25.1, 27.2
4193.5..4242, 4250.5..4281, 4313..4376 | -0.04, 25.1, 27.5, 29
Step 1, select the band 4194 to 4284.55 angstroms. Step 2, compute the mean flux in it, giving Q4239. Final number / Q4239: 26.1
